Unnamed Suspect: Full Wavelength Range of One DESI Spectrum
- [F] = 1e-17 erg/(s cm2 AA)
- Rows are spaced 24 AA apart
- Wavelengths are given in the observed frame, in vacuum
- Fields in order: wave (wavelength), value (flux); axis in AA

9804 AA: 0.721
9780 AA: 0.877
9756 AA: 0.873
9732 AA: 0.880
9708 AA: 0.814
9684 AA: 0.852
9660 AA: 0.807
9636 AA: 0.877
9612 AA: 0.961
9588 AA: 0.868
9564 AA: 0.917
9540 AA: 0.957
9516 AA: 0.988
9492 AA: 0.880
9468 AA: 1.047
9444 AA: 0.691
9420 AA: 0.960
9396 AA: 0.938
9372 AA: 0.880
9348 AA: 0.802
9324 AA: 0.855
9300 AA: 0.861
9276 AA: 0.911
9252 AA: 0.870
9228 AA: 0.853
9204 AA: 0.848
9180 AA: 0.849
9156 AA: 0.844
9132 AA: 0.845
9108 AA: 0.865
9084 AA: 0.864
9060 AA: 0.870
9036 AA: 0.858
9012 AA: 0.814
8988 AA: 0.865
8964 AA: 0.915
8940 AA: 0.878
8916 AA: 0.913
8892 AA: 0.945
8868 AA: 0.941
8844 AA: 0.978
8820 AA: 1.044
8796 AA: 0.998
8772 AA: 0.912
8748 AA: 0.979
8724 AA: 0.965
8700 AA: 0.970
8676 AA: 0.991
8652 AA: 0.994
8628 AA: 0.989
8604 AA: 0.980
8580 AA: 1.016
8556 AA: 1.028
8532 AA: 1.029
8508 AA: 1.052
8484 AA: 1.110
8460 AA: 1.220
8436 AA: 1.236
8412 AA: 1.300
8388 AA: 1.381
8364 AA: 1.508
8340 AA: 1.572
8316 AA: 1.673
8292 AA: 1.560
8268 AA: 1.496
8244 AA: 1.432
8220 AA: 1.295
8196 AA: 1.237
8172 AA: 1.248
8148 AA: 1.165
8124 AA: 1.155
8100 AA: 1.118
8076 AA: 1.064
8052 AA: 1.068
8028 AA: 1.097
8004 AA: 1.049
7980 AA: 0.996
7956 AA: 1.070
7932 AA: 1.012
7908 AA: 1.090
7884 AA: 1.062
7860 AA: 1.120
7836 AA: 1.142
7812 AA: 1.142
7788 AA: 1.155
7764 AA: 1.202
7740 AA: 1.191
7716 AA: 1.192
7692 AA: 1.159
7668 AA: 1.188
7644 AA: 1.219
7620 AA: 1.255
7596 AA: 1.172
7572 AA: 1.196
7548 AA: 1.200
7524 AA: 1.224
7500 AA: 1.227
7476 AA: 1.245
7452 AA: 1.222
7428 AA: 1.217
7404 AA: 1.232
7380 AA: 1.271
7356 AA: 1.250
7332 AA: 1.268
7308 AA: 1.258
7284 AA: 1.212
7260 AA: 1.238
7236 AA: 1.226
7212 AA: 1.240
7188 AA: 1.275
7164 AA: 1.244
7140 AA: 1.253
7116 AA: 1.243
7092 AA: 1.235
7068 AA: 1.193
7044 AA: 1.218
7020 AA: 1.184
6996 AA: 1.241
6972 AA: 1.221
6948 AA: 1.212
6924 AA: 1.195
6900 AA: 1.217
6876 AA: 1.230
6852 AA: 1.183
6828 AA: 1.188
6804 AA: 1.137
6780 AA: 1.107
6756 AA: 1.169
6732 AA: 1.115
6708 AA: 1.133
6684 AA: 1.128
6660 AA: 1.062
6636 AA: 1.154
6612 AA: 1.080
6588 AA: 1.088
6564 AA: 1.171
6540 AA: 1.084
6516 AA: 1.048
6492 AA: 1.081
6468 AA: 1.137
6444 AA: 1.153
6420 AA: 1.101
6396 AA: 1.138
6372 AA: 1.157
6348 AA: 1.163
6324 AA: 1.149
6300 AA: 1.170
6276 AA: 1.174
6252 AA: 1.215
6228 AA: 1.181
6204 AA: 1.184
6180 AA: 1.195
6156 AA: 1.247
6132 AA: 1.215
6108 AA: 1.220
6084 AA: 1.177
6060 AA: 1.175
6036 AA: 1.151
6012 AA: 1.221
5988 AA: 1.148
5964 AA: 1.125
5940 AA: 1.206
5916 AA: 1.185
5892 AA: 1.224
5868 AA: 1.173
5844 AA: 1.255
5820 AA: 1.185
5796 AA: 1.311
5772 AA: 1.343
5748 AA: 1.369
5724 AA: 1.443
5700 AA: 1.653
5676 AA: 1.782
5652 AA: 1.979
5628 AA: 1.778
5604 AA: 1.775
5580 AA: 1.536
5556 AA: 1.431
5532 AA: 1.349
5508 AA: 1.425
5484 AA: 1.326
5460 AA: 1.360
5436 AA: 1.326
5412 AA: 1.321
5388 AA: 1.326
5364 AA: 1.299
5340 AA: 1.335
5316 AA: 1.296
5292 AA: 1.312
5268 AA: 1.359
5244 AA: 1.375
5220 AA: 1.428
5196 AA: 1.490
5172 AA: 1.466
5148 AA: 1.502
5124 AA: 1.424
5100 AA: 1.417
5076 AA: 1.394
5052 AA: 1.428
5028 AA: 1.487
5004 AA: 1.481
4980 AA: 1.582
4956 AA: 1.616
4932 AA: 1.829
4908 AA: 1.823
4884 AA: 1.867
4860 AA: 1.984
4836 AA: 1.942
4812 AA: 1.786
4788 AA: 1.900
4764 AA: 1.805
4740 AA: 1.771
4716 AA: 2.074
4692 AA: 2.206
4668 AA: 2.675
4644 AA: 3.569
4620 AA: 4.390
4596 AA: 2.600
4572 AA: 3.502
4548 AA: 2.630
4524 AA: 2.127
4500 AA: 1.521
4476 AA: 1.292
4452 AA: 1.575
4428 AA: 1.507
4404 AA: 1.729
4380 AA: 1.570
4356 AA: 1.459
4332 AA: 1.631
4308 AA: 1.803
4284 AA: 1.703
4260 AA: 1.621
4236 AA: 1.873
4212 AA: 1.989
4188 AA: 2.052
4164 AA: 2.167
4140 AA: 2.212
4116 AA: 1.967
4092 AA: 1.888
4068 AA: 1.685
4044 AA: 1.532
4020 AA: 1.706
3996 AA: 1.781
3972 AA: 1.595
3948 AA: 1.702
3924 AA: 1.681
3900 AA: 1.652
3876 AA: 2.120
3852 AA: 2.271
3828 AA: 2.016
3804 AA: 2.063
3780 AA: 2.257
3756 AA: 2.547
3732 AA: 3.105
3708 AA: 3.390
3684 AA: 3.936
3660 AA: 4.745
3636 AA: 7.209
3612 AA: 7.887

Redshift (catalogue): 1.98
